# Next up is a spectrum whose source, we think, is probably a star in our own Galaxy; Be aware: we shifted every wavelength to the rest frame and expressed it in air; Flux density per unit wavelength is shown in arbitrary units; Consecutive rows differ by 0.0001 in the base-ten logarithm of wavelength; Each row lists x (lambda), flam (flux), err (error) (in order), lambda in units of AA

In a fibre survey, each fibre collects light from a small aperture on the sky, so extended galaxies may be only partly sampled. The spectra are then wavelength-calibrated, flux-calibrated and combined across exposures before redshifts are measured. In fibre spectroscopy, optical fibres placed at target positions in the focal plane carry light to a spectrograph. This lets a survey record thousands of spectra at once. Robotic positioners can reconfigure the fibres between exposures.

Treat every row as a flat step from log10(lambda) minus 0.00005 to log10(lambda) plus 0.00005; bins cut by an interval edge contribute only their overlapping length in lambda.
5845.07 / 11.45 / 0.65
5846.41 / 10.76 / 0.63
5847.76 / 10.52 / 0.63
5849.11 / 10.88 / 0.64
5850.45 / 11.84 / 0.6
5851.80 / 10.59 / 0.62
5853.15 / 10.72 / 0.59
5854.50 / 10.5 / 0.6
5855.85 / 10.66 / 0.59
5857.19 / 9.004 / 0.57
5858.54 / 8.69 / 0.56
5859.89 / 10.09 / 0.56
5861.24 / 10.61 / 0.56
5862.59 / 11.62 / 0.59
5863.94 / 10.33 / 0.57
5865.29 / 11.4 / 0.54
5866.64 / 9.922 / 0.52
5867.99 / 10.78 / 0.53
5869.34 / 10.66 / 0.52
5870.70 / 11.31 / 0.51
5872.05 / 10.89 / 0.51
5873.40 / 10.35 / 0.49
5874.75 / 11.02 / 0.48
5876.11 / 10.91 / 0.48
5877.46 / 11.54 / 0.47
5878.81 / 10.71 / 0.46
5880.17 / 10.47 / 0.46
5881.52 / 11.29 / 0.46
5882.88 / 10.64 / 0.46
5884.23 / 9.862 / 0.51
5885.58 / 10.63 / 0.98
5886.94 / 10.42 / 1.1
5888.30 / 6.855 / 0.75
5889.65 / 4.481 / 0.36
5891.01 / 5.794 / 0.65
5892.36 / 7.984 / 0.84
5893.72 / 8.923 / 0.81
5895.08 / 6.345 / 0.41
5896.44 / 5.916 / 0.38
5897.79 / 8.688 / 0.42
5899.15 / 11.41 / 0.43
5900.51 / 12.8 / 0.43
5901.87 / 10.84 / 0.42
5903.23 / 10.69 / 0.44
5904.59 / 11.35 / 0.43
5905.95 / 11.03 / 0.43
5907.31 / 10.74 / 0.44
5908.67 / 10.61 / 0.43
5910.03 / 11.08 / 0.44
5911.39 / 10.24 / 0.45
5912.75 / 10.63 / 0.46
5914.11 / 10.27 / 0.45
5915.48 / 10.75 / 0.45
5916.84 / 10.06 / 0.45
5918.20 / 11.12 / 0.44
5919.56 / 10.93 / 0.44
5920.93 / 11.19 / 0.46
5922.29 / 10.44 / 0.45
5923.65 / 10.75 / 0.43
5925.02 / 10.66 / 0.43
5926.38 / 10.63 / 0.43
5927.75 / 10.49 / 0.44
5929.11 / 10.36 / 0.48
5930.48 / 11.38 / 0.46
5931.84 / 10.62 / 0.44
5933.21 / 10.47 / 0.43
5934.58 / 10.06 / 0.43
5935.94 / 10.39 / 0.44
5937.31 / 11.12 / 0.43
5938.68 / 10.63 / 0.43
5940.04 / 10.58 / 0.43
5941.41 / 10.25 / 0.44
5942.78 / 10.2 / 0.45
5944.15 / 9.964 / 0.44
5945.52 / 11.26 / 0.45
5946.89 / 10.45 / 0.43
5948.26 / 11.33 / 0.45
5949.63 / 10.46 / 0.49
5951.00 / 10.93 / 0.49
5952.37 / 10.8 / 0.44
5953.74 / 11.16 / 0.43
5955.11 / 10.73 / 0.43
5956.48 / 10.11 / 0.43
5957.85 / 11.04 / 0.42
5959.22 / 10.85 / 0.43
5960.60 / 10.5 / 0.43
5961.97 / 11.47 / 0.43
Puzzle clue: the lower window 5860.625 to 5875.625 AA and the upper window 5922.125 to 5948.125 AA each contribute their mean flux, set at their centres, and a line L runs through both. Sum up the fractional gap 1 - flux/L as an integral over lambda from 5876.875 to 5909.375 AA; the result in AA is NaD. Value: 3.5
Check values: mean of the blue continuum 10.8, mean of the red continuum 10.6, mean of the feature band 9.58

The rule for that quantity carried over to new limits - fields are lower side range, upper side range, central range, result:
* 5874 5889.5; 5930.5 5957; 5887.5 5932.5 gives 2.24 AA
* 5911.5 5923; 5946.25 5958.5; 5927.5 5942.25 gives 0.20 AA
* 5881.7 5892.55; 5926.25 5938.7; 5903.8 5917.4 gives -1.57 AA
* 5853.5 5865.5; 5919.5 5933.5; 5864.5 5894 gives 1.54 AA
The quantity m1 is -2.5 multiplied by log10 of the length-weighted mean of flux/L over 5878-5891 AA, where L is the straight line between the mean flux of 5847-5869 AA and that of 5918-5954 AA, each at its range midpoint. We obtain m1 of 0.14 mag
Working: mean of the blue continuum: 10.5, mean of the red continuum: 10.7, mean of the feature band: 9.31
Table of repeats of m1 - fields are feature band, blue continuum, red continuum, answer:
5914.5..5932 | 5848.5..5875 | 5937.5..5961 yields -0.01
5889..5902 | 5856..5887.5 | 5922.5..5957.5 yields 0.28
